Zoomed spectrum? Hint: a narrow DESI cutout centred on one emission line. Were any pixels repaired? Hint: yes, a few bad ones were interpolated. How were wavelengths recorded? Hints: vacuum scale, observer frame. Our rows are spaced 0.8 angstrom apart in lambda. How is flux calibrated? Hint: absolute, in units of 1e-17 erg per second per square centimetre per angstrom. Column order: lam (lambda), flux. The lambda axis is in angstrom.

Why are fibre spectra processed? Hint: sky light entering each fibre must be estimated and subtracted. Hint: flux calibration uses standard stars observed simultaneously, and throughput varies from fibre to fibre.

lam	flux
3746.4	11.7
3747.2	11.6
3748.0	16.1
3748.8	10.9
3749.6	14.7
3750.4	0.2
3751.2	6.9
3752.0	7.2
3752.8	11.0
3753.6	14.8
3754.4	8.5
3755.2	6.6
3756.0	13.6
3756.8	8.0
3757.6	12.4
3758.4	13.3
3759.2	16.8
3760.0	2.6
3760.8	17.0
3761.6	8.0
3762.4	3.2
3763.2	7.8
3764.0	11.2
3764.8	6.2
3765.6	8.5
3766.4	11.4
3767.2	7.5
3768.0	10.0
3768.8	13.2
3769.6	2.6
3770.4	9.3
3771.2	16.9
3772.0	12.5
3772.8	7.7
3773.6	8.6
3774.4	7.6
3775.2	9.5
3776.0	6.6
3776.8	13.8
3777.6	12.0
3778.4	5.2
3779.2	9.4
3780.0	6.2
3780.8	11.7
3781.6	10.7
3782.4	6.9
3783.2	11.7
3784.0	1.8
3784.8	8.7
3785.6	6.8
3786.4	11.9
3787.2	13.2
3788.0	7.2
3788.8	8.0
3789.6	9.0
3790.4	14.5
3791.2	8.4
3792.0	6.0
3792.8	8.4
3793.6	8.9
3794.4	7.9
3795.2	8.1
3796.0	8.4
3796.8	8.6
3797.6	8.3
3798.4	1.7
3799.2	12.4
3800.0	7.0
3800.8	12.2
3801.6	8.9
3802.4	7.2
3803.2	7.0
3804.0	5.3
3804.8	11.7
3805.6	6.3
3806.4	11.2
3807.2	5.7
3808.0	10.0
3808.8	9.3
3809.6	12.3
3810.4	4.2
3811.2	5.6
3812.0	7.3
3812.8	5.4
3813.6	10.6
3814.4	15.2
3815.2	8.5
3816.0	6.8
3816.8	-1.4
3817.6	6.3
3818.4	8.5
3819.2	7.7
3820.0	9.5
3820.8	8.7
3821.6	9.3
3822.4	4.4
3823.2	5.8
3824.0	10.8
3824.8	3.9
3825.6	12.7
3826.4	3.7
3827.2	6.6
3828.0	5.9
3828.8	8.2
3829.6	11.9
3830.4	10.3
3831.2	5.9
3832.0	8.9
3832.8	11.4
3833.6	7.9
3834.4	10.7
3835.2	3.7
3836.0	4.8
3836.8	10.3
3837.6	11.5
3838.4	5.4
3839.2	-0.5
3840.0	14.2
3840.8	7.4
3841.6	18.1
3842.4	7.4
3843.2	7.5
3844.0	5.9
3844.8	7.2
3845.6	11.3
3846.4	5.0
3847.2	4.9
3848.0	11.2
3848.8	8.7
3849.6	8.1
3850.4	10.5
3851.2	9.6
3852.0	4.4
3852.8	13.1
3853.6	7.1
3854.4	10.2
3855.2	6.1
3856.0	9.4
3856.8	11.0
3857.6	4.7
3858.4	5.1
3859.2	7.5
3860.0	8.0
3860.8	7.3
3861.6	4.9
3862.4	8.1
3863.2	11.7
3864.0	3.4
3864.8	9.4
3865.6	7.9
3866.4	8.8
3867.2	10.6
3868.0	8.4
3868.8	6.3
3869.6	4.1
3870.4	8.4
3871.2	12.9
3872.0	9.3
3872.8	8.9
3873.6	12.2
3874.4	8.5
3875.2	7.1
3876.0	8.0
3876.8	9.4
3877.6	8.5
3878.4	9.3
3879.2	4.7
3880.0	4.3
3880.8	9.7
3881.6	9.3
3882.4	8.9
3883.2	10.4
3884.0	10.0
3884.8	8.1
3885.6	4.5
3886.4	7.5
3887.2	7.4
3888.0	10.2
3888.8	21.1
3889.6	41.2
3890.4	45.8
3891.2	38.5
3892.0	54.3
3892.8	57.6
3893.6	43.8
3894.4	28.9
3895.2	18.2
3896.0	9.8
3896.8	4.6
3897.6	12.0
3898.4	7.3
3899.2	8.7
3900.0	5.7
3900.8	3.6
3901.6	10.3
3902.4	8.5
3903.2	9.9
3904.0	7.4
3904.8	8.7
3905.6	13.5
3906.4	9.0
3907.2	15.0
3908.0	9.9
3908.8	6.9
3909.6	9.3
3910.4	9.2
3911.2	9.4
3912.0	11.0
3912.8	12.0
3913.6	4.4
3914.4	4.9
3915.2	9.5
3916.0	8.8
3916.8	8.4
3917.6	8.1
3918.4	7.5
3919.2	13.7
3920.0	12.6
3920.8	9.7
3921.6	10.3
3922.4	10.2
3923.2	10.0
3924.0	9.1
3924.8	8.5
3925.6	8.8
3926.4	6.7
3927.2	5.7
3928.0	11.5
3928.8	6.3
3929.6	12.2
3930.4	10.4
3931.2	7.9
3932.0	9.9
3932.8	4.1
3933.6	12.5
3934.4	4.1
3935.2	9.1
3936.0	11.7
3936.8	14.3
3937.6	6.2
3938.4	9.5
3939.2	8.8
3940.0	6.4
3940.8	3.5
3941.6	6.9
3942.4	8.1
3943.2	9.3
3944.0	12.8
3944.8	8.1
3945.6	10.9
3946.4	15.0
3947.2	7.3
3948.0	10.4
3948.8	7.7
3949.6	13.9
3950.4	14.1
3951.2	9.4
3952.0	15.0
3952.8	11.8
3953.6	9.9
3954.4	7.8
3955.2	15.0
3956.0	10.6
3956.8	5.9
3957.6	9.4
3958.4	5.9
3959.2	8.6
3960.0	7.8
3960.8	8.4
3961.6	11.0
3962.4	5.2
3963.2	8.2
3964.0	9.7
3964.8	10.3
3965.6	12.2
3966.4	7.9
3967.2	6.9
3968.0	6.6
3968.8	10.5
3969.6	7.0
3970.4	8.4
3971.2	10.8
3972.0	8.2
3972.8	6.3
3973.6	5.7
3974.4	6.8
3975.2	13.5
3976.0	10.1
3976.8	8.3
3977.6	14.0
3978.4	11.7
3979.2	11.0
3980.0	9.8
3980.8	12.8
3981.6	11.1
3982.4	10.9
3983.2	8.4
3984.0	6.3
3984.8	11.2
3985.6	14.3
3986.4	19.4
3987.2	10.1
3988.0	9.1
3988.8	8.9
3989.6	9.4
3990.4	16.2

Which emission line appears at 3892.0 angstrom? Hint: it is [O II]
